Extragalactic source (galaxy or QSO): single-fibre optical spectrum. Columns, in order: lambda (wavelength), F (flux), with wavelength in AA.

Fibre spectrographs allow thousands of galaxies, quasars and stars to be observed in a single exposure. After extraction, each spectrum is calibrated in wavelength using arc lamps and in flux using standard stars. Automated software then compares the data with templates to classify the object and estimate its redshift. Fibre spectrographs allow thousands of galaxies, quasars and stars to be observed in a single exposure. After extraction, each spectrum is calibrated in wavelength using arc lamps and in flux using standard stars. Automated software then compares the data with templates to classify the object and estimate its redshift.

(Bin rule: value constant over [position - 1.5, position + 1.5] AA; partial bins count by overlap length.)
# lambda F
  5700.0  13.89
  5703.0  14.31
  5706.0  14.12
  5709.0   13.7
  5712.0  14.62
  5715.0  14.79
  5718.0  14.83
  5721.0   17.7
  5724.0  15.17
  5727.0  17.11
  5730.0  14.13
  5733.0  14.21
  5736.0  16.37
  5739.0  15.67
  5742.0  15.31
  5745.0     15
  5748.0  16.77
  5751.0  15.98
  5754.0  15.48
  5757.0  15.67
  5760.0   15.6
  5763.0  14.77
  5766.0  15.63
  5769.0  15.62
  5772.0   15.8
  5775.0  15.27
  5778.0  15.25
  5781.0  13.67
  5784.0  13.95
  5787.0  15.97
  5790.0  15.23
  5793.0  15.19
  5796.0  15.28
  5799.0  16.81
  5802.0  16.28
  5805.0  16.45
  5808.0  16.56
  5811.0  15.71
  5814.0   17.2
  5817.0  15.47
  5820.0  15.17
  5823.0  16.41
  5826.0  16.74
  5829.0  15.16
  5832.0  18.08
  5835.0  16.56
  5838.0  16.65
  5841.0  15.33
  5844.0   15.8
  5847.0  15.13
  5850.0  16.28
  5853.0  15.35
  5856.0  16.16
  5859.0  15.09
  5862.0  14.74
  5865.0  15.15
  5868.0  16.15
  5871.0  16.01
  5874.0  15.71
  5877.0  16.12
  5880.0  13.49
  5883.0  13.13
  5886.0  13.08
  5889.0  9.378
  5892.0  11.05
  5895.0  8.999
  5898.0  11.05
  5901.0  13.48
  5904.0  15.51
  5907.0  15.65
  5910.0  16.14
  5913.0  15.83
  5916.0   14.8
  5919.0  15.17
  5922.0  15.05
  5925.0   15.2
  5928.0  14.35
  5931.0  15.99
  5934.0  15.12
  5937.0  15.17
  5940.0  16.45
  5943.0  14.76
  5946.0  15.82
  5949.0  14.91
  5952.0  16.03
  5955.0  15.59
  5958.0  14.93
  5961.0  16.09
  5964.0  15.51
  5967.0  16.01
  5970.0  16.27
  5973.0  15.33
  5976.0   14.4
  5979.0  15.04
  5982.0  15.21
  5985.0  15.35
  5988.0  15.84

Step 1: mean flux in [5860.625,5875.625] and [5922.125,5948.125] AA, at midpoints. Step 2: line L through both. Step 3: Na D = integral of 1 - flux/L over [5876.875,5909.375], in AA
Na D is 5.7 AA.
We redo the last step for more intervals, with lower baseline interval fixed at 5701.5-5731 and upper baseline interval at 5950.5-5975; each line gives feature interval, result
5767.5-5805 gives -0.4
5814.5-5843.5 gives -1.6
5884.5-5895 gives 3.1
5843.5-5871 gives -0.2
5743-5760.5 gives -0.7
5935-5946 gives 0.1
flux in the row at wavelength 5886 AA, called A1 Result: 13.08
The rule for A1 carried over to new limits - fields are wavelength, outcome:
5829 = 15.16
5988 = 15.84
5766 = 15.63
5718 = 14.83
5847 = 15.13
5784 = 13.95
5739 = 15.67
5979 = 15.04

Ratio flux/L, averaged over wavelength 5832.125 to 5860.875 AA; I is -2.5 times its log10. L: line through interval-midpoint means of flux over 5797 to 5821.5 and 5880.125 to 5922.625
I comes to -0.06 mag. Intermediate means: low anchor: 16.2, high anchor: 13.4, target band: 15.9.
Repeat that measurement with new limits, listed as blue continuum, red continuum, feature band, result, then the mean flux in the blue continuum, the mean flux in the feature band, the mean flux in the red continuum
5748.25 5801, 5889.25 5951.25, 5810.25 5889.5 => -0.04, 15.4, 15.5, 14.4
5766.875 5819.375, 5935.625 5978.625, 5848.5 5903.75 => 0.12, 15.6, 13.9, 15.5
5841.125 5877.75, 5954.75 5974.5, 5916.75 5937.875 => 0.04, 15.6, 15.1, 15.7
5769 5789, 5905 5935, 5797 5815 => -0.09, 15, 16.4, 15.3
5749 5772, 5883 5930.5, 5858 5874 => -0.09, 15.6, 15.5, 13.7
